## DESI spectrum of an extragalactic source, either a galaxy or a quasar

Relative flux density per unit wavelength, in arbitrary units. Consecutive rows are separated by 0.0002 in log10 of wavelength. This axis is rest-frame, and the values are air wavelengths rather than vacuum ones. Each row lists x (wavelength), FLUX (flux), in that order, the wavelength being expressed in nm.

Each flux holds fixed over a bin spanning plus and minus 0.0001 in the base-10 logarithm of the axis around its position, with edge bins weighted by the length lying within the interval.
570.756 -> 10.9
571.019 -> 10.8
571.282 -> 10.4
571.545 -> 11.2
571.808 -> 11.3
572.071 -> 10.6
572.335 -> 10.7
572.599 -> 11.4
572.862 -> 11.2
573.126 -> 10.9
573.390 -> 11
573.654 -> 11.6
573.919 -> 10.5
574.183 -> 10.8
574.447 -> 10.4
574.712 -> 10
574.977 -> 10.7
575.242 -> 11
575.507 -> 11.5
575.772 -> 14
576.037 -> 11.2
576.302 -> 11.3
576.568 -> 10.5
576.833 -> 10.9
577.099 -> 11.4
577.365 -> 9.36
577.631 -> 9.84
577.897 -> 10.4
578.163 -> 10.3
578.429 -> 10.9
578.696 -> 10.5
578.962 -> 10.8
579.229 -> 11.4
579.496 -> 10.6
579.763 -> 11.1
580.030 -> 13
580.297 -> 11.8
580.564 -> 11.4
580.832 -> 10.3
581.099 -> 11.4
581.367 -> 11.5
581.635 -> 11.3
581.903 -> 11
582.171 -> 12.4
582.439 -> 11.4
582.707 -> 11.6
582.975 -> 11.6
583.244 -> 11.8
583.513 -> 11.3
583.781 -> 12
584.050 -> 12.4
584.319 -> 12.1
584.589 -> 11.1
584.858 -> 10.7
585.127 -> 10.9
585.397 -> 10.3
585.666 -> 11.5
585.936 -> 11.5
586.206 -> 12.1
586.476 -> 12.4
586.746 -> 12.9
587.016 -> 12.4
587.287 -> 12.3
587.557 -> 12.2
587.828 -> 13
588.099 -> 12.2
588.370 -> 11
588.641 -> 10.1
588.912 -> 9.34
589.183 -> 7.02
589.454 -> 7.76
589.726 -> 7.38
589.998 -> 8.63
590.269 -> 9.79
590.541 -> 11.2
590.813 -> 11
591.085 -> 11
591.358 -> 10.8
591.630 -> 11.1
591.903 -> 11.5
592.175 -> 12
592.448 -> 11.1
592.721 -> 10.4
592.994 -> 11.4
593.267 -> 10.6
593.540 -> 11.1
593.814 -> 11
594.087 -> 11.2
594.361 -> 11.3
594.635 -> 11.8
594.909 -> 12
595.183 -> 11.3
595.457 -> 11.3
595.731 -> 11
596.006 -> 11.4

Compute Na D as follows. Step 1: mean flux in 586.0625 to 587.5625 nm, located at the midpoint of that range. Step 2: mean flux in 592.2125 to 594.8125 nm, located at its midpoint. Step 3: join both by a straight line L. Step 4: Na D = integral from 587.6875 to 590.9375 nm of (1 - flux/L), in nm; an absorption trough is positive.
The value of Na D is 0.56 nm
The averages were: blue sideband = 12.4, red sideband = 11.1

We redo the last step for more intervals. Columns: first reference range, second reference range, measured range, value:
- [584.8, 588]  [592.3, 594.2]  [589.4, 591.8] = 0.290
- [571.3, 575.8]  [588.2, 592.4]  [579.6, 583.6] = -0.373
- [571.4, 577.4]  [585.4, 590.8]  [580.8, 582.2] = -0.053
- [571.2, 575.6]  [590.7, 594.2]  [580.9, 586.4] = -0.245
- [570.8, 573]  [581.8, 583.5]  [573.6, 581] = 0.203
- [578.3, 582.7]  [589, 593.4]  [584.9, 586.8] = -0.146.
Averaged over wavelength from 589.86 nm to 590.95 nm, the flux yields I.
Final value 10.2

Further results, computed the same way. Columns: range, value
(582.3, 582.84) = 11.5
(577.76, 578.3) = 10.4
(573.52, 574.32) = 11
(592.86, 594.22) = 11.1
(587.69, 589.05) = 11.1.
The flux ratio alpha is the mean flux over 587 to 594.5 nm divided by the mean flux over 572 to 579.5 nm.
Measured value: 0.98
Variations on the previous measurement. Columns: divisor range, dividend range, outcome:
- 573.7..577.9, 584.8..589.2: 1.05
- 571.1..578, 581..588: 1.07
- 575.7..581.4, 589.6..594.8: 0.97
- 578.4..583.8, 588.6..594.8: 0.91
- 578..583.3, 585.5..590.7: 0.95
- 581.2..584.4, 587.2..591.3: 0.88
